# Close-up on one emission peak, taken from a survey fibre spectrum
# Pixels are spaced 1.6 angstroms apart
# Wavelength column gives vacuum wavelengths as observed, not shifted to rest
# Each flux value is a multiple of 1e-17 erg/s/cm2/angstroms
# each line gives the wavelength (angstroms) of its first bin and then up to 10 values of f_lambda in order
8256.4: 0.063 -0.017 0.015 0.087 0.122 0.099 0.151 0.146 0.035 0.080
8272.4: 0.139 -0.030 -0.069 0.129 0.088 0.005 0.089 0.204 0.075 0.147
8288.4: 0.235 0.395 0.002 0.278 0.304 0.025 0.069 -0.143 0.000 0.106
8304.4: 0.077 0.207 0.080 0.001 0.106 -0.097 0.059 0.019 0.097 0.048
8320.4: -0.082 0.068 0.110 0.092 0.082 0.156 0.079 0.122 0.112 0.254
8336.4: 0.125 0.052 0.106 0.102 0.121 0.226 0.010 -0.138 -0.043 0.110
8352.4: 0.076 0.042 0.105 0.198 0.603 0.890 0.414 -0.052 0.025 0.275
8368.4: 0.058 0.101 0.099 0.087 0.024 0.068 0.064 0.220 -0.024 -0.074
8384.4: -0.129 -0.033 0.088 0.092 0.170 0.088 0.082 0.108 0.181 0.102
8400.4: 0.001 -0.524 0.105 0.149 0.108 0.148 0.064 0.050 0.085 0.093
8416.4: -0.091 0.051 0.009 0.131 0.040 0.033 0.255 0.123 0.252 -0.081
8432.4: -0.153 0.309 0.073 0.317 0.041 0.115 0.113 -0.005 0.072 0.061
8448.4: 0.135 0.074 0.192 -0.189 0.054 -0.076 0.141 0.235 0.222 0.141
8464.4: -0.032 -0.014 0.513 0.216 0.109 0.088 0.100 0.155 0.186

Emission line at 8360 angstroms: H-gamma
